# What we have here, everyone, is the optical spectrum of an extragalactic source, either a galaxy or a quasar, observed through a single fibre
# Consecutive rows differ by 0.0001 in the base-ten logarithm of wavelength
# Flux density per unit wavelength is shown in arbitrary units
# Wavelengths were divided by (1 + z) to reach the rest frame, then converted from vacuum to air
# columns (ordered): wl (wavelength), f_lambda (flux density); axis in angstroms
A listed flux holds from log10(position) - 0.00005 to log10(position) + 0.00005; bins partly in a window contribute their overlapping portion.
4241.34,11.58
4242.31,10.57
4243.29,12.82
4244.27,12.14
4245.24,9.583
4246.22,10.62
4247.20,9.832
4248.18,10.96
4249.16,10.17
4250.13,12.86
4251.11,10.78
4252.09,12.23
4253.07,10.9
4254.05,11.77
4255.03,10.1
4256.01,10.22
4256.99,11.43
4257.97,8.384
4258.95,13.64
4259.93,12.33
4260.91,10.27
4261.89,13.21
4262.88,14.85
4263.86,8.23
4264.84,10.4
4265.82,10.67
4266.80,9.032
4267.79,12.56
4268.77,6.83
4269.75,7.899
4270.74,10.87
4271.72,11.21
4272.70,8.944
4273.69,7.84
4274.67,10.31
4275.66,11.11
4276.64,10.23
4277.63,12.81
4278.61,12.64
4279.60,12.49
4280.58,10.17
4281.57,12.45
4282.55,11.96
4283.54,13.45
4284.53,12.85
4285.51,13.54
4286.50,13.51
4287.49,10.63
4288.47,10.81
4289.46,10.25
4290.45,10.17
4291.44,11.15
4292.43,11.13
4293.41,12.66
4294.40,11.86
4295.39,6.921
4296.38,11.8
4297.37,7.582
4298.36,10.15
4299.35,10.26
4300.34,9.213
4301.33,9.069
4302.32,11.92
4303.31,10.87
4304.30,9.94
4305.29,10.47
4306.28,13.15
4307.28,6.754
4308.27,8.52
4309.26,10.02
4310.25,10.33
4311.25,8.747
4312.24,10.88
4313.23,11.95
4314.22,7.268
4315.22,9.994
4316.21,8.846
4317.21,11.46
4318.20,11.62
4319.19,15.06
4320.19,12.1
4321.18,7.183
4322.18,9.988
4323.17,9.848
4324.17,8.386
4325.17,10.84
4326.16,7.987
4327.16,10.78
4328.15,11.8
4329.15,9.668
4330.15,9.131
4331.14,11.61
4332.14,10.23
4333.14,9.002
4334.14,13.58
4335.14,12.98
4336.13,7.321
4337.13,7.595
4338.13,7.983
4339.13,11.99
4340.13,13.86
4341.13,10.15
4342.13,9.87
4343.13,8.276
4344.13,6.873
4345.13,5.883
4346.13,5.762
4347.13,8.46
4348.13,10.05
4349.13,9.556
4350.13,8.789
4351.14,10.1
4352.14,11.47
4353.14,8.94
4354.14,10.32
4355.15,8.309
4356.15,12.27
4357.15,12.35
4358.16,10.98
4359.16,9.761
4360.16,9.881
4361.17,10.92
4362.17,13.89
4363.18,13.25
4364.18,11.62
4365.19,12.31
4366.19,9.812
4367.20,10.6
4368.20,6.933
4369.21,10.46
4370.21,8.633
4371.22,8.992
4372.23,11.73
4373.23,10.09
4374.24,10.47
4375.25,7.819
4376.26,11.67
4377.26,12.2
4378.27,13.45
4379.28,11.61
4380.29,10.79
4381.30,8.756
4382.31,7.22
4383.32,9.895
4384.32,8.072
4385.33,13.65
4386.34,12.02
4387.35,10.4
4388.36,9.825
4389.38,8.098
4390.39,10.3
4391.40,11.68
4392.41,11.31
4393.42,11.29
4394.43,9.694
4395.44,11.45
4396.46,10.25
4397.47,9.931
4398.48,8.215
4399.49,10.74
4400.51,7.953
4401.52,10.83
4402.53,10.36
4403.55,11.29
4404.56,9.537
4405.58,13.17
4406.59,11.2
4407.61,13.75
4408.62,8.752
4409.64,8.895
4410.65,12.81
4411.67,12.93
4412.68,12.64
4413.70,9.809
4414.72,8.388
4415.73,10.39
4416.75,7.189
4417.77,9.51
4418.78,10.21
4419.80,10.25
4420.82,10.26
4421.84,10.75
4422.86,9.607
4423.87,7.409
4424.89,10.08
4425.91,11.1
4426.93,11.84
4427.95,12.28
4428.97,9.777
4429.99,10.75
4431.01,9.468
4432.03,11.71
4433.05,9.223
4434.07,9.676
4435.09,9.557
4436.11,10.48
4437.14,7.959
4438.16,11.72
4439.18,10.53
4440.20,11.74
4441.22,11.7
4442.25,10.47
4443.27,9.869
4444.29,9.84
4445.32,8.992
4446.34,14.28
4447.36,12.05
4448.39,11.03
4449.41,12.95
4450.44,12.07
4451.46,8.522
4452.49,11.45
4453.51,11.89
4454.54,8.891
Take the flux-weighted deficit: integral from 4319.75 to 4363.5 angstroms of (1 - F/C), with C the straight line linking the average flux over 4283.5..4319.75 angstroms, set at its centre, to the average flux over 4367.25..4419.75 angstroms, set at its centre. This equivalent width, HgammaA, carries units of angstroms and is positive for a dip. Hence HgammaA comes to 2.18 angstroms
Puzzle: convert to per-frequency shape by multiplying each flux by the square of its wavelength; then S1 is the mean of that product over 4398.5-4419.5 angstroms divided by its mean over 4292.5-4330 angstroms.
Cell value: 1.08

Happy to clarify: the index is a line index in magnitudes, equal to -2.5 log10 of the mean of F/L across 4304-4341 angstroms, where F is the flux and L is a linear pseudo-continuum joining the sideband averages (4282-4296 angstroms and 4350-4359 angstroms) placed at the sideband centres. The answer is 0.07 mag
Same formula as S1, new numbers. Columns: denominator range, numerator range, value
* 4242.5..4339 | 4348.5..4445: 1.03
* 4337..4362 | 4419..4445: 1.10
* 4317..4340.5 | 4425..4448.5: 1.07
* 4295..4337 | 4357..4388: 1.08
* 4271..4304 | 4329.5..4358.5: 0.92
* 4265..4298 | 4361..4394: 1.02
